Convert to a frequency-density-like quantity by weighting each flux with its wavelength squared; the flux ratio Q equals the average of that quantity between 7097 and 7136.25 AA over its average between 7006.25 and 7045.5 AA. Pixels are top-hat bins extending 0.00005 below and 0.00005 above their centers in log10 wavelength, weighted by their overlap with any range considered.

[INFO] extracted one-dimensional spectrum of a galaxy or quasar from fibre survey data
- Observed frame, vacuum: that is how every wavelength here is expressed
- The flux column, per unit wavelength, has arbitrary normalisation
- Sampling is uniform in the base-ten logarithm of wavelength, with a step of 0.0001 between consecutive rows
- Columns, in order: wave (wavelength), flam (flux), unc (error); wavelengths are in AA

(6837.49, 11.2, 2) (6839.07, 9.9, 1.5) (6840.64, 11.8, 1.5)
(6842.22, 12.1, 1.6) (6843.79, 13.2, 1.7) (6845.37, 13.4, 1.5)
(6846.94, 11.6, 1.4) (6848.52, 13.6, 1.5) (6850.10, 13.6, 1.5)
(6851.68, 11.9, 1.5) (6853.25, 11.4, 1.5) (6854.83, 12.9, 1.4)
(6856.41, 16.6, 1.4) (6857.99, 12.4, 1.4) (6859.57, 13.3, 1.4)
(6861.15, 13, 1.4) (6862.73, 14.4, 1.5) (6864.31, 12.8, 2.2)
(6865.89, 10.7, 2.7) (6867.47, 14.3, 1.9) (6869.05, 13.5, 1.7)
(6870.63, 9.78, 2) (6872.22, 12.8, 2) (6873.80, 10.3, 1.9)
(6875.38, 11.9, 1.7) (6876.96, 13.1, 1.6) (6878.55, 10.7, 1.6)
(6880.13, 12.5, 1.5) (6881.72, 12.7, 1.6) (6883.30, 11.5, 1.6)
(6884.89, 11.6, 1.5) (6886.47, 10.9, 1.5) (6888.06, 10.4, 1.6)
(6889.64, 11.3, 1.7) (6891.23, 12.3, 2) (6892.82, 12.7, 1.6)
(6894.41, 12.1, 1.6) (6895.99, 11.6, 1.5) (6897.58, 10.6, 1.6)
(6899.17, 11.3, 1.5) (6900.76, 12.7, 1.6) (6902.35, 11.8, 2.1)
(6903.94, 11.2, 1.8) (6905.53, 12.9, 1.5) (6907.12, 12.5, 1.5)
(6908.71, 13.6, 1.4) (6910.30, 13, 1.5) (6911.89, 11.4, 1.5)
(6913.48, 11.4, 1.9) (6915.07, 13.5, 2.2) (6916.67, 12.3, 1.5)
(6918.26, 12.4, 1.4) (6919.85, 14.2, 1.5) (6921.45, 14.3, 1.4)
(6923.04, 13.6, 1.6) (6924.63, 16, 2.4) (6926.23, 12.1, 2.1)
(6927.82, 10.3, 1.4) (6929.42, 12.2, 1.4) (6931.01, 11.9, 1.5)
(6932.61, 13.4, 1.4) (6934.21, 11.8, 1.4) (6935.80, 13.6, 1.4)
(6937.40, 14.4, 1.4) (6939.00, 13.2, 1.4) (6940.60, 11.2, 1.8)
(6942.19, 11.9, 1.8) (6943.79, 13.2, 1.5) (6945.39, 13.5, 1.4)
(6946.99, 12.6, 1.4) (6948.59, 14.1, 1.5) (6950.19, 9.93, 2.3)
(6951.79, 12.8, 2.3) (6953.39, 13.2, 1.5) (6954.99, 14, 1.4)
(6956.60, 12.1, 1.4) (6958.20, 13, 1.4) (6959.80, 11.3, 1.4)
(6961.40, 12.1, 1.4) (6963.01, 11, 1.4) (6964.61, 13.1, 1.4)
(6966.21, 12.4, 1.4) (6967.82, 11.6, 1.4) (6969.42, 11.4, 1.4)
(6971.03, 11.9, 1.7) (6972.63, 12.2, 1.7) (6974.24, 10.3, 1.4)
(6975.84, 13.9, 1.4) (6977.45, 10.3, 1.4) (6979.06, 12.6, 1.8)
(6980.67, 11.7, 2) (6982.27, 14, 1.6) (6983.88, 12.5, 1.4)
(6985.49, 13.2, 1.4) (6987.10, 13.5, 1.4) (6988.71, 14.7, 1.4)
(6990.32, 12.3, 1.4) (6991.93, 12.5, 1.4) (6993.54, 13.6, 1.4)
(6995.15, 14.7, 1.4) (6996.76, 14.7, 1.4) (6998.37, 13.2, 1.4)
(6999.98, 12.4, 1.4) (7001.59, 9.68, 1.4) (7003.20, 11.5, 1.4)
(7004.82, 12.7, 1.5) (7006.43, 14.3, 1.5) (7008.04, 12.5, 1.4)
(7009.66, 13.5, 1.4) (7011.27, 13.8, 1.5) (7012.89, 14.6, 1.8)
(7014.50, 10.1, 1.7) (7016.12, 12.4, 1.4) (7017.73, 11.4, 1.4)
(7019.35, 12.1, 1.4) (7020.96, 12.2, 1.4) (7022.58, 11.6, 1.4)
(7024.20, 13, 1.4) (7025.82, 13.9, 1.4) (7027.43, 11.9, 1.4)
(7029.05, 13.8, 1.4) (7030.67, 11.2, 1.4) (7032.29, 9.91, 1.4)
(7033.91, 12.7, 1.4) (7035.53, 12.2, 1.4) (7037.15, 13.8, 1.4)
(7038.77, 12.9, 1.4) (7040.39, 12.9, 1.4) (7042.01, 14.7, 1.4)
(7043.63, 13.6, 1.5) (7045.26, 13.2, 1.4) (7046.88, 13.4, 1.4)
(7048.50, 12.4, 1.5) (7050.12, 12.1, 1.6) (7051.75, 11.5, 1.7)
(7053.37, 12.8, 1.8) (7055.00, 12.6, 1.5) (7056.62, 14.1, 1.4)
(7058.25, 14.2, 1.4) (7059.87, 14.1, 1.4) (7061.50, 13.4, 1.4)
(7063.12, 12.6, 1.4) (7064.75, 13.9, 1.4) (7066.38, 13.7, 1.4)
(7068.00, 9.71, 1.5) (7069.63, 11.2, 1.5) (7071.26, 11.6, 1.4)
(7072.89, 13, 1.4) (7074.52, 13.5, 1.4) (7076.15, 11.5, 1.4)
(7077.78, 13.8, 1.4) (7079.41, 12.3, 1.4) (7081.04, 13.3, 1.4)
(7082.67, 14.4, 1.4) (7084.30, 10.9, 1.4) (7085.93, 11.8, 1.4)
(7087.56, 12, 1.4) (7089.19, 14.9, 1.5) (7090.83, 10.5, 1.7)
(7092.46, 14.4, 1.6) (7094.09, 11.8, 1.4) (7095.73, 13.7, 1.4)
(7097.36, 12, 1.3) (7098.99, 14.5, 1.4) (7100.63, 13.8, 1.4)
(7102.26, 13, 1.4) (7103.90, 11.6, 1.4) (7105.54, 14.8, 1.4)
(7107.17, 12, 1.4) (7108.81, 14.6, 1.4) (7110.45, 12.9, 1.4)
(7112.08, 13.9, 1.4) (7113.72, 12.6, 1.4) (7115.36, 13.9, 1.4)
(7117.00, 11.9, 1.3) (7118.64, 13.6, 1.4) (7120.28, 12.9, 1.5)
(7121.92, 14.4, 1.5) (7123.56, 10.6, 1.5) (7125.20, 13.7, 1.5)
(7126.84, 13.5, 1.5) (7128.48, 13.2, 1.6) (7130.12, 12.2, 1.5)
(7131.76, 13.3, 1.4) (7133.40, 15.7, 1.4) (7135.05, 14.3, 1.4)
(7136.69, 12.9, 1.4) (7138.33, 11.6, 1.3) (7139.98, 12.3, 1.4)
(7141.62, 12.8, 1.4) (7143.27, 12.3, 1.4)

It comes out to 1.07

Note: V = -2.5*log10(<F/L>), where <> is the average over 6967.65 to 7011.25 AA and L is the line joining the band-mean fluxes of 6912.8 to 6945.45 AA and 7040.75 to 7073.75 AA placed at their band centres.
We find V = 0.02 mag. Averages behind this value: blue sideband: 12.9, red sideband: 12.9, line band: 12.7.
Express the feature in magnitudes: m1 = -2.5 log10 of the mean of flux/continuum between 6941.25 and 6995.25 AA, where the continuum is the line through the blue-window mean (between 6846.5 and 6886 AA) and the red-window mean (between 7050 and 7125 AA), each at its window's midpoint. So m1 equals 0.01 mag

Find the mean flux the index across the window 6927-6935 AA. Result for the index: 11.9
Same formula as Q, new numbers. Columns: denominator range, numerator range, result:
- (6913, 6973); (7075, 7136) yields 1.09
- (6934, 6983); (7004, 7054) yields 1.04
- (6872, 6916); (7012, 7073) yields 1.11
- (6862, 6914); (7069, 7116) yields 1.14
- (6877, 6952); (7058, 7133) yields 1.10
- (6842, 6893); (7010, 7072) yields 1.07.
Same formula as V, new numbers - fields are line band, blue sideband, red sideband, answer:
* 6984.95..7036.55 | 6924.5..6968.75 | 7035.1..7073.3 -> 0.01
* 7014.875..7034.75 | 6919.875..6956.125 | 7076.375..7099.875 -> 0.06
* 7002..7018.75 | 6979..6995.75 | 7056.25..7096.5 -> 0.04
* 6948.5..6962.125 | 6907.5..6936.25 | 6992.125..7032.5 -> 0.03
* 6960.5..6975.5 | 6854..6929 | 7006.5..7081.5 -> 0.06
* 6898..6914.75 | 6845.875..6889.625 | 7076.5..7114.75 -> 0.03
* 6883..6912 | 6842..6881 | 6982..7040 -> 0.07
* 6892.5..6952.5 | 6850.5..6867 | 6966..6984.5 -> -0.01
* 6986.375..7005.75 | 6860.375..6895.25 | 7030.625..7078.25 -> -0.04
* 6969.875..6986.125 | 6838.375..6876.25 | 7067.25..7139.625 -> 0.04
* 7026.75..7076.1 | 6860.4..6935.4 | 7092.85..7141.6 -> 0.01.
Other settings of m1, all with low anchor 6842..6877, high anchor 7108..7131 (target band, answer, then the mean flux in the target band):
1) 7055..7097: 0.02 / 12.8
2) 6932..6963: 0.02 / 12.7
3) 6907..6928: -0.01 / 13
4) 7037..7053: 0.00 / 13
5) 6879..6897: 0.09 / 11.7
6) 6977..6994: 0.01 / 12.8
